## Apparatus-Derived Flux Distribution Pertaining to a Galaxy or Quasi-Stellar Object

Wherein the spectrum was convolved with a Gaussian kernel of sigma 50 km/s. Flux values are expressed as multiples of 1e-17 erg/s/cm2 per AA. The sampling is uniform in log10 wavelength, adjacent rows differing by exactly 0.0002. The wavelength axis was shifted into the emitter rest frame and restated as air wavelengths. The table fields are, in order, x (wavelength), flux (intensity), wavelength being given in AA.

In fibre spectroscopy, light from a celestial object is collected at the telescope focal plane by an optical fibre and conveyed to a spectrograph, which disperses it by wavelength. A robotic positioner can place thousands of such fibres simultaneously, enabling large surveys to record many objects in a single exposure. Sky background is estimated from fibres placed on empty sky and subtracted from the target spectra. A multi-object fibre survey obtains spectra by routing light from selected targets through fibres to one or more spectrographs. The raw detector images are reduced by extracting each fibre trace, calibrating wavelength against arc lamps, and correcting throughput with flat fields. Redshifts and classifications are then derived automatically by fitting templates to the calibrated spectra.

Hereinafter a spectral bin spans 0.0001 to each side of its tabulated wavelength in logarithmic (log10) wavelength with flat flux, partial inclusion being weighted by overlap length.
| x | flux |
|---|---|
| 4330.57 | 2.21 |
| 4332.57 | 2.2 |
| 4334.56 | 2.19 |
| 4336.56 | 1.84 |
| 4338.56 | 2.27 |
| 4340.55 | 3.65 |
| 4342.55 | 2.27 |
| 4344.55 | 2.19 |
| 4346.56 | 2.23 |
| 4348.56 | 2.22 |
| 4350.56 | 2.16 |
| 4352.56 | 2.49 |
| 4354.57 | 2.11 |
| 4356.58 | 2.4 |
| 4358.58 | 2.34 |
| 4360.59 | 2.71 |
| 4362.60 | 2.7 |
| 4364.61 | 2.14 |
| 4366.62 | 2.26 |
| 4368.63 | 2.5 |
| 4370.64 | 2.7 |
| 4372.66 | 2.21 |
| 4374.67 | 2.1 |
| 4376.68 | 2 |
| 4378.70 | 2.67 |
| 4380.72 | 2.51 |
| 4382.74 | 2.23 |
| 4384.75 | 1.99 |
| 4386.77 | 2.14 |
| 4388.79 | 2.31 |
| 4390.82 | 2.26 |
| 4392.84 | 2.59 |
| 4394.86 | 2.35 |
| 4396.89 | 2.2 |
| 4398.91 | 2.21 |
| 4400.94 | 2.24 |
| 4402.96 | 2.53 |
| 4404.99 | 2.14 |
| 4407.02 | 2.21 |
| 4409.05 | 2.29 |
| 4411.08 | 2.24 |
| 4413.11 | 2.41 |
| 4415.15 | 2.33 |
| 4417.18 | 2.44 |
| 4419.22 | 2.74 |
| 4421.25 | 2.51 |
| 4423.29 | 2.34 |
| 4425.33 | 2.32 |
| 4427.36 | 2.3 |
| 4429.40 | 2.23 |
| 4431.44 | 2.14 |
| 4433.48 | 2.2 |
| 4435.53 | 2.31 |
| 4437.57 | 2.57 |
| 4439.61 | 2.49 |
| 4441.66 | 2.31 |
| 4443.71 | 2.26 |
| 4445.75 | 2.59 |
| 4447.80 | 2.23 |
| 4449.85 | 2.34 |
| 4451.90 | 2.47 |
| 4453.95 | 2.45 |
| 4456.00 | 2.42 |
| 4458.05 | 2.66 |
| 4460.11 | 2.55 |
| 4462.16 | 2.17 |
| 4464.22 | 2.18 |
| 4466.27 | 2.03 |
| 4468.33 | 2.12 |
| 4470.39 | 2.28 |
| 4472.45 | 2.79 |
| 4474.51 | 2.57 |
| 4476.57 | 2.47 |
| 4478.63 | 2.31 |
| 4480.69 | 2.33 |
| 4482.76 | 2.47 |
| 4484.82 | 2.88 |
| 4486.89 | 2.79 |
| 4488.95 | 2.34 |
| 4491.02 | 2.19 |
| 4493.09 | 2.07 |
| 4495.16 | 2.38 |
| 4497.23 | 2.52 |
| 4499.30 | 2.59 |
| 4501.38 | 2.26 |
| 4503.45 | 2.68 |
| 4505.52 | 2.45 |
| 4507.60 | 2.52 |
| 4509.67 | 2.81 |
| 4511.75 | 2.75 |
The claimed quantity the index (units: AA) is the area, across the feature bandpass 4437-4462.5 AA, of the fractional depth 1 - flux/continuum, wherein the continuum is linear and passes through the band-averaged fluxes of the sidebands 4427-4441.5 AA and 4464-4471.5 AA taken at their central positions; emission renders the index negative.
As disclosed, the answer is -2.1 AA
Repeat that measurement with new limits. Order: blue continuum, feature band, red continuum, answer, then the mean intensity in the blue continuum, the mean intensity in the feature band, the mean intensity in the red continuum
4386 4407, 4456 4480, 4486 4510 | 0.3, 2.29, 2.38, 2.46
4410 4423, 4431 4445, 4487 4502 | 0.5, 2.44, 2.34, 2.37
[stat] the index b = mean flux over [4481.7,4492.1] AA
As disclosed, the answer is 2.53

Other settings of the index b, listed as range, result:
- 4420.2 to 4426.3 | 2.39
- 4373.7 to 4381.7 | 2.32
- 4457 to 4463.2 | 2.46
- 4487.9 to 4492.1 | 2.27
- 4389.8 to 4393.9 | 2.42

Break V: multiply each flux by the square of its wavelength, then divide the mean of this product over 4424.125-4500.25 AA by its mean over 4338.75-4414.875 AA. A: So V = 1.1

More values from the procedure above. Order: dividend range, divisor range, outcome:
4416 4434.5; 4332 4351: 1.05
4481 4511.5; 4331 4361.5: 1.14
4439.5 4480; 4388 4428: 1.04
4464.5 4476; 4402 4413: 1.06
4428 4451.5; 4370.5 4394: 1.04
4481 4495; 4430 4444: 1.08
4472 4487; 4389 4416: 1.15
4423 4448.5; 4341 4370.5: 1.02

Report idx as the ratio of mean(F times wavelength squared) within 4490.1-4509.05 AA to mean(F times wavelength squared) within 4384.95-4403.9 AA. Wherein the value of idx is 1.10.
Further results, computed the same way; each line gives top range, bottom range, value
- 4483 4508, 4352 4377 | 1.11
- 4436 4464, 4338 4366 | 1.04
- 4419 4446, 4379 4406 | 1.05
